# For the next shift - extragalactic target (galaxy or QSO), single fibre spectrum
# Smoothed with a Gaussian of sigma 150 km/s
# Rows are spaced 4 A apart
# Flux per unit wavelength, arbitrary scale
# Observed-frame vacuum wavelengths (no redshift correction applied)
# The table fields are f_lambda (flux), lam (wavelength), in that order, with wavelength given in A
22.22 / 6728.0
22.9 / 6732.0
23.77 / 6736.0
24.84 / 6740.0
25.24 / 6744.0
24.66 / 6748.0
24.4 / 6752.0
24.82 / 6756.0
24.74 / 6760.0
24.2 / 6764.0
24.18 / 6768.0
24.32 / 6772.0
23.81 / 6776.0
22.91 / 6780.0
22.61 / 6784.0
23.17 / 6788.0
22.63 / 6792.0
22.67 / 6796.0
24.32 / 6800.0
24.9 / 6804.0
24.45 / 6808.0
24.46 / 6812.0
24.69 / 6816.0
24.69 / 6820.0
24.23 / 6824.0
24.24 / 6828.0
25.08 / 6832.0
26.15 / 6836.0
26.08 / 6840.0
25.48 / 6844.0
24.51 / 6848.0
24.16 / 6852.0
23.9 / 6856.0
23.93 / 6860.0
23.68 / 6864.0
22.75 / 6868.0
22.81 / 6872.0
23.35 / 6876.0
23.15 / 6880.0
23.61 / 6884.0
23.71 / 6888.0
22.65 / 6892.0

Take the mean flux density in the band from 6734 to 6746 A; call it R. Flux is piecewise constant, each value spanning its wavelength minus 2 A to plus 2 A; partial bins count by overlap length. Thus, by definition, 24.6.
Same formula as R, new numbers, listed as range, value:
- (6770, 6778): 24.1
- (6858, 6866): 23.8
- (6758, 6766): 24.5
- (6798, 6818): 24.6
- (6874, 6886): 23.4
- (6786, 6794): 22.9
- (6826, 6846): 25.4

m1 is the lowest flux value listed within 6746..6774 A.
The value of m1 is 24.18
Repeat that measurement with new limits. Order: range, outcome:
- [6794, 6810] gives 22.67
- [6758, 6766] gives 24.2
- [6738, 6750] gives 24.66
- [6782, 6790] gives 22.61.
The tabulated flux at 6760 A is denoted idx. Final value 24.74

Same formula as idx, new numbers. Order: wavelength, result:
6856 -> 23.9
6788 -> 23.17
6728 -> 22.22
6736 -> 23.77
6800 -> 24.32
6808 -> 24.45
